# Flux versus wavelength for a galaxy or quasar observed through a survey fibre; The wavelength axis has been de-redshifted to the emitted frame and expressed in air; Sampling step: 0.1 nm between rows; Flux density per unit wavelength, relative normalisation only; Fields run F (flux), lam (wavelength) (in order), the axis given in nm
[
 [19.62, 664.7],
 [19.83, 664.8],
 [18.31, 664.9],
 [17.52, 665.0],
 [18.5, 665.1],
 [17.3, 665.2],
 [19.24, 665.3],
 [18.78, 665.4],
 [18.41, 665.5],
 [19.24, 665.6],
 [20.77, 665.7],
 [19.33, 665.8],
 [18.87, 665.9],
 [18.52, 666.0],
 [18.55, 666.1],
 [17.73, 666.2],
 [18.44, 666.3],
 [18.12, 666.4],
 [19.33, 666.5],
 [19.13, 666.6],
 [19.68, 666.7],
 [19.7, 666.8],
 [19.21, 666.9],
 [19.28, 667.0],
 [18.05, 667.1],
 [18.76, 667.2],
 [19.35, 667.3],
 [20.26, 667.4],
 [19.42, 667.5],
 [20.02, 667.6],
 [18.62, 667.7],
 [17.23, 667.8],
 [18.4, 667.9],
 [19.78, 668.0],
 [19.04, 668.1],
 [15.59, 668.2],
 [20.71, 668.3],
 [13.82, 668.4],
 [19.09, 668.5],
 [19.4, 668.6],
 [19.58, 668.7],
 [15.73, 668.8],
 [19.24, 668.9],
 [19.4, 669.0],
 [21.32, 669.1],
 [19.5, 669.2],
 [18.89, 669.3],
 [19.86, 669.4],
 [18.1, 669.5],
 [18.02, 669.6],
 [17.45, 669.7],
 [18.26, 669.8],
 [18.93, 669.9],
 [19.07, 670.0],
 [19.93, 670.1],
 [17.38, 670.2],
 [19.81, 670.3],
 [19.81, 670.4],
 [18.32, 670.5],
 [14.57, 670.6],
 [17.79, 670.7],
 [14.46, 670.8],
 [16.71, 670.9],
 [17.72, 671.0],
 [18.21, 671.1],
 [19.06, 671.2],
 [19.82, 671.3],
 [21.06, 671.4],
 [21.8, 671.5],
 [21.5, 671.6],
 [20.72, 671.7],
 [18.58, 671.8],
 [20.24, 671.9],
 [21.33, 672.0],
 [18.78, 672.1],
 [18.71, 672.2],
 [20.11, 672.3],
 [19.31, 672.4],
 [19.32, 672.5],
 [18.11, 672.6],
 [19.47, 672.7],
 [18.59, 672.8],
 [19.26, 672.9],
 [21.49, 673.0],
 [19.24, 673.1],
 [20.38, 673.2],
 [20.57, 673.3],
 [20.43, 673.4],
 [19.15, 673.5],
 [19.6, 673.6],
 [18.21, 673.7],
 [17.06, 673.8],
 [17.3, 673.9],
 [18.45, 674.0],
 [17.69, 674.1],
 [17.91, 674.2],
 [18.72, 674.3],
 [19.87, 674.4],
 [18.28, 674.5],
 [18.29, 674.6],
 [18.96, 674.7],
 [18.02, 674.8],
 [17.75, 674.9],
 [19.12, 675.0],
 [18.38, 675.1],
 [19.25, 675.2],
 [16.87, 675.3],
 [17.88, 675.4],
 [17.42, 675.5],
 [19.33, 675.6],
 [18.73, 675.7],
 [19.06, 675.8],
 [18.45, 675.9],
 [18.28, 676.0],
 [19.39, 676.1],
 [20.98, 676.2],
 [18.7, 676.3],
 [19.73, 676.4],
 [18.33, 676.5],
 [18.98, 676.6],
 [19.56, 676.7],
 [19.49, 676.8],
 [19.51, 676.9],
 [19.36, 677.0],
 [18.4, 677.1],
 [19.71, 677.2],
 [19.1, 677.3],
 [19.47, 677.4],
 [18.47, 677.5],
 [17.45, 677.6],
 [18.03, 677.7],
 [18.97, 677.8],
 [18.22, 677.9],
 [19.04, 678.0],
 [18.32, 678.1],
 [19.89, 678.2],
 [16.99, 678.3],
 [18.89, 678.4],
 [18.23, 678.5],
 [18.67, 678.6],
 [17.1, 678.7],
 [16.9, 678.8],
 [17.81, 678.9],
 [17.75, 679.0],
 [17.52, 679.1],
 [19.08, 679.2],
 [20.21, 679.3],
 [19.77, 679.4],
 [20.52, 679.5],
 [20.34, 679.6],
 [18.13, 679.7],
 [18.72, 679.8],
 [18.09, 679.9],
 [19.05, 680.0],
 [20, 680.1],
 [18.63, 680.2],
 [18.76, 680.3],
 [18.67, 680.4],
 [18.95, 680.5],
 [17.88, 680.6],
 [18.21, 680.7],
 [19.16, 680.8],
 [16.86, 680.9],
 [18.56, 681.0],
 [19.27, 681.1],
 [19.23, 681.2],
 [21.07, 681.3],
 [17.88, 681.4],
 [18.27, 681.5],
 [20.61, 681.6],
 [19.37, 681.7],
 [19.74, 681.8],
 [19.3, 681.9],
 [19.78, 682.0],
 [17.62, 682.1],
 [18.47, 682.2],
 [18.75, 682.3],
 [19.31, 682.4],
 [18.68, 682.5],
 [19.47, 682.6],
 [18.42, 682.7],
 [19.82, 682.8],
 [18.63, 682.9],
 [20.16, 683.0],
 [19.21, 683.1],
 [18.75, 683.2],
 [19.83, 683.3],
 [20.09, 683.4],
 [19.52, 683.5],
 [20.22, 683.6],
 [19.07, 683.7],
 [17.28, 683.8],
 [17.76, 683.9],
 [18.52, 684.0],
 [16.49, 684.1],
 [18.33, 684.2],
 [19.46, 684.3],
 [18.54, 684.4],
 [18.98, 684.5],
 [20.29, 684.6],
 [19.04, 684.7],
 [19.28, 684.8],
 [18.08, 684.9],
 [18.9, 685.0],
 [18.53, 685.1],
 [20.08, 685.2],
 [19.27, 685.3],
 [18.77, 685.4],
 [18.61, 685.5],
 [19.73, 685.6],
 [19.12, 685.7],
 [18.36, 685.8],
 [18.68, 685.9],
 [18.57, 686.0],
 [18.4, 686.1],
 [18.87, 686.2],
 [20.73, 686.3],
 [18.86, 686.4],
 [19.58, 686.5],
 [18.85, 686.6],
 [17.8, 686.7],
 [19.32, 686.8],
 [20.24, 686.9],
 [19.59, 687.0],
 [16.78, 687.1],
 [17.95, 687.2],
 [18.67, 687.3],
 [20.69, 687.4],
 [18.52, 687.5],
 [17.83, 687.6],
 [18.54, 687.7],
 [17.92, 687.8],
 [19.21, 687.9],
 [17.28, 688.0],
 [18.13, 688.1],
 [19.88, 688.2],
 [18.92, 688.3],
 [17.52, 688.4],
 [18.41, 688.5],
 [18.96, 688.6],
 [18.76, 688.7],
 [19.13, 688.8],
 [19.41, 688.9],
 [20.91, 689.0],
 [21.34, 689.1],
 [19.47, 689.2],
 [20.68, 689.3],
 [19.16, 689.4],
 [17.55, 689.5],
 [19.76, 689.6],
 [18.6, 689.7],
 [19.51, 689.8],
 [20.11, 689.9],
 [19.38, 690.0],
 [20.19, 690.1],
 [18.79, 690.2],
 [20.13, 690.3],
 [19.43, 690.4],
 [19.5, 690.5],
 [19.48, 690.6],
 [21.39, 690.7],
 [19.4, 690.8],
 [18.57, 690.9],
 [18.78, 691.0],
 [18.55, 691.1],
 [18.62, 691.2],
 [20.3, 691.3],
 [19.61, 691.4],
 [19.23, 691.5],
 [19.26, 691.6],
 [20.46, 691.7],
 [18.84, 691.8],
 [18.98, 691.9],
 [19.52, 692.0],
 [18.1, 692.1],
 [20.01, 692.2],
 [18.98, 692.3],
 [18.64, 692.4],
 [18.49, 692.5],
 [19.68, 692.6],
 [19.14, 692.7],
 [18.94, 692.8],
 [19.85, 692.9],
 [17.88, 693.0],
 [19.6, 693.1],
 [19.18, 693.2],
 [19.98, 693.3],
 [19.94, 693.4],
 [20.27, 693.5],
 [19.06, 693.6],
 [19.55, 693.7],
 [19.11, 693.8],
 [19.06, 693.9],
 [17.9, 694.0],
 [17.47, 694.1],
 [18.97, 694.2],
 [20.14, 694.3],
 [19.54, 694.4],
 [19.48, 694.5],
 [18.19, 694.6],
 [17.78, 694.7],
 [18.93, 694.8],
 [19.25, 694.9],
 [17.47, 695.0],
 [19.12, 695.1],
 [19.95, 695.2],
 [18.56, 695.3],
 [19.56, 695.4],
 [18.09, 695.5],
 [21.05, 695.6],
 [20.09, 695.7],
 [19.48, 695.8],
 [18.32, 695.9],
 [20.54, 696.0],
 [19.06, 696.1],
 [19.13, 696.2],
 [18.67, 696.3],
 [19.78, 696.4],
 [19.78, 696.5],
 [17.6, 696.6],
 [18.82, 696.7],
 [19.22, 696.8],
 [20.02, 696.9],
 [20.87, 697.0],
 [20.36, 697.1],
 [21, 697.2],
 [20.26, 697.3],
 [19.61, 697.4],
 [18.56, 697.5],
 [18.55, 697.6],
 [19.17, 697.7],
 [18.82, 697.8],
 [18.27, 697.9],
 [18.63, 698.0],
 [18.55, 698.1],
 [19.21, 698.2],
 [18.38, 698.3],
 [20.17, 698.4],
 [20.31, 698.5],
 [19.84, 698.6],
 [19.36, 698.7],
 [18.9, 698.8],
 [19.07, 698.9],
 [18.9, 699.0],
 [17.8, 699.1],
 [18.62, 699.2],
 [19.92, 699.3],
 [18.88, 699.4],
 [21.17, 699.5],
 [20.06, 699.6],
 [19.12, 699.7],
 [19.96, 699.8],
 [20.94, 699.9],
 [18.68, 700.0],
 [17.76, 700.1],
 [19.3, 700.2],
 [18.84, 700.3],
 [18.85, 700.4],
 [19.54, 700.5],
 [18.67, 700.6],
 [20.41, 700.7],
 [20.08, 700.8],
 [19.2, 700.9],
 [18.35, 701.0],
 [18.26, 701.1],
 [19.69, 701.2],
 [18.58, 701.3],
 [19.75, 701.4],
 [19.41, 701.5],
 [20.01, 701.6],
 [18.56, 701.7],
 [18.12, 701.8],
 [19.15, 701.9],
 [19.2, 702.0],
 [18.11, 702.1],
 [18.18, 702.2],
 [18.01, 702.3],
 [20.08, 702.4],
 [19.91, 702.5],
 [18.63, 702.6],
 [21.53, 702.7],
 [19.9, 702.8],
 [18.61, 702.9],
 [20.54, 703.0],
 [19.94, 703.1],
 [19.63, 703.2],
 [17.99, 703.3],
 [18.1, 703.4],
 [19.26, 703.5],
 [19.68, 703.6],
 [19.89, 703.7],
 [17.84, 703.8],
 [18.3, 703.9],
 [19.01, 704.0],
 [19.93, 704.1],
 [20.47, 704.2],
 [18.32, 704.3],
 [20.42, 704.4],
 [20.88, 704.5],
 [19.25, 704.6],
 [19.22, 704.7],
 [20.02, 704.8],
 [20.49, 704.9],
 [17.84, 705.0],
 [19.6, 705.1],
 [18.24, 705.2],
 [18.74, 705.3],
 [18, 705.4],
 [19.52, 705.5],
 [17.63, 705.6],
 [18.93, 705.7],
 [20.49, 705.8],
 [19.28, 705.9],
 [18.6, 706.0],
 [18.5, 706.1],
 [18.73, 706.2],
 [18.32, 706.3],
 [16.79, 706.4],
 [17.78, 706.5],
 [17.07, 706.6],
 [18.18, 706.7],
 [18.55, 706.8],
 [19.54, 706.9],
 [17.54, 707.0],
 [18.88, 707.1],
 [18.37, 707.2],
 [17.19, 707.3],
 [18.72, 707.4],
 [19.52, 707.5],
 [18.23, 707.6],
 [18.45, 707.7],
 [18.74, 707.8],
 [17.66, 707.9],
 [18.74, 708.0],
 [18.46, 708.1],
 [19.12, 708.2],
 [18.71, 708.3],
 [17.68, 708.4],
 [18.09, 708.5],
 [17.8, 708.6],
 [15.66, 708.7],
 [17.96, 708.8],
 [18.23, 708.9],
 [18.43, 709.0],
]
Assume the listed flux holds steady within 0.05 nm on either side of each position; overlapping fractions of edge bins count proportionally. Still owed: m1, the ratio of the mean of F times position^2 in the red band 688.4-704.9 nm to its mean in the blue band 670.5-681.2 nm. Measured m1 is 1.1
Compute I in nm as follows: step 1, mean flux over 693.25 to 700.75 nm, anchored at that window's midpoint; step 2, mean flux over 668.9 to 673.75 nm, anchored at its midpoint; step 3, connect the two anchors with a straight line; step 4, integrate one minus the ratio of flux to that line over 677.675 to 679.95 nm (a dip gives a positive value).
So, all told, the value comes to 0.07 nm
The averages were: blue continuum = 19.1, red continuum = 19.3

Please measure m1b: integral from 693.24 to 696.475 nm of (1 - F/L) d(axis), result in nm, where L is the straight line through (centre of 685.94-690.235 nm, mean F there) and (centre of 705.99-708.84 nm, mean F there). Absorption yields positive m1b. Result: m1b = -0.07 nm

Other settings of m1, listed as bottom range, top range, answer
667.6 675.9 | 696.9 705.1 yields 1.12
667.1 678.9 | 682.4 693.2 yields 1.06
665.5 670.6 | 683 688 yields 1.06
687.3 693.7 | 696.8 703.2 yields 1.03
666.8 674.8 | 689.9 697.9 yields 1.09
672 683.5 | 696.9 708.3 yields 1.09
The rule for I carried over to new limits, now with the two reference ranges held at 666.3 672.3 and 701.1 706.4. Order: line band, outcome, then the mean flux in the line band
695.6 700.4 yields -0.062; 19.3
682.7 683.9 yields -0.016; 19.2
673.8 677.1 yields 0.042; 18.7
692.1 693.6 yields -0.018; 19.3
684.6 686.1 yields 0.002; 19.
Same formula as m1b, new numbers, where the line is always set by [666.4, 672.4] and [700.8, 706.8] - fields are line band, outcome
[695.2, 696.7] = -0.02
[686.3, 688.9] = 0.03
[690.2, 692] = -0.04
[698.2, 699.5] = -0.02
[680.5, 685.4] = -0.01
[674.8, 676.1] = 0.03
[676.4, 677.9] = 0.00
